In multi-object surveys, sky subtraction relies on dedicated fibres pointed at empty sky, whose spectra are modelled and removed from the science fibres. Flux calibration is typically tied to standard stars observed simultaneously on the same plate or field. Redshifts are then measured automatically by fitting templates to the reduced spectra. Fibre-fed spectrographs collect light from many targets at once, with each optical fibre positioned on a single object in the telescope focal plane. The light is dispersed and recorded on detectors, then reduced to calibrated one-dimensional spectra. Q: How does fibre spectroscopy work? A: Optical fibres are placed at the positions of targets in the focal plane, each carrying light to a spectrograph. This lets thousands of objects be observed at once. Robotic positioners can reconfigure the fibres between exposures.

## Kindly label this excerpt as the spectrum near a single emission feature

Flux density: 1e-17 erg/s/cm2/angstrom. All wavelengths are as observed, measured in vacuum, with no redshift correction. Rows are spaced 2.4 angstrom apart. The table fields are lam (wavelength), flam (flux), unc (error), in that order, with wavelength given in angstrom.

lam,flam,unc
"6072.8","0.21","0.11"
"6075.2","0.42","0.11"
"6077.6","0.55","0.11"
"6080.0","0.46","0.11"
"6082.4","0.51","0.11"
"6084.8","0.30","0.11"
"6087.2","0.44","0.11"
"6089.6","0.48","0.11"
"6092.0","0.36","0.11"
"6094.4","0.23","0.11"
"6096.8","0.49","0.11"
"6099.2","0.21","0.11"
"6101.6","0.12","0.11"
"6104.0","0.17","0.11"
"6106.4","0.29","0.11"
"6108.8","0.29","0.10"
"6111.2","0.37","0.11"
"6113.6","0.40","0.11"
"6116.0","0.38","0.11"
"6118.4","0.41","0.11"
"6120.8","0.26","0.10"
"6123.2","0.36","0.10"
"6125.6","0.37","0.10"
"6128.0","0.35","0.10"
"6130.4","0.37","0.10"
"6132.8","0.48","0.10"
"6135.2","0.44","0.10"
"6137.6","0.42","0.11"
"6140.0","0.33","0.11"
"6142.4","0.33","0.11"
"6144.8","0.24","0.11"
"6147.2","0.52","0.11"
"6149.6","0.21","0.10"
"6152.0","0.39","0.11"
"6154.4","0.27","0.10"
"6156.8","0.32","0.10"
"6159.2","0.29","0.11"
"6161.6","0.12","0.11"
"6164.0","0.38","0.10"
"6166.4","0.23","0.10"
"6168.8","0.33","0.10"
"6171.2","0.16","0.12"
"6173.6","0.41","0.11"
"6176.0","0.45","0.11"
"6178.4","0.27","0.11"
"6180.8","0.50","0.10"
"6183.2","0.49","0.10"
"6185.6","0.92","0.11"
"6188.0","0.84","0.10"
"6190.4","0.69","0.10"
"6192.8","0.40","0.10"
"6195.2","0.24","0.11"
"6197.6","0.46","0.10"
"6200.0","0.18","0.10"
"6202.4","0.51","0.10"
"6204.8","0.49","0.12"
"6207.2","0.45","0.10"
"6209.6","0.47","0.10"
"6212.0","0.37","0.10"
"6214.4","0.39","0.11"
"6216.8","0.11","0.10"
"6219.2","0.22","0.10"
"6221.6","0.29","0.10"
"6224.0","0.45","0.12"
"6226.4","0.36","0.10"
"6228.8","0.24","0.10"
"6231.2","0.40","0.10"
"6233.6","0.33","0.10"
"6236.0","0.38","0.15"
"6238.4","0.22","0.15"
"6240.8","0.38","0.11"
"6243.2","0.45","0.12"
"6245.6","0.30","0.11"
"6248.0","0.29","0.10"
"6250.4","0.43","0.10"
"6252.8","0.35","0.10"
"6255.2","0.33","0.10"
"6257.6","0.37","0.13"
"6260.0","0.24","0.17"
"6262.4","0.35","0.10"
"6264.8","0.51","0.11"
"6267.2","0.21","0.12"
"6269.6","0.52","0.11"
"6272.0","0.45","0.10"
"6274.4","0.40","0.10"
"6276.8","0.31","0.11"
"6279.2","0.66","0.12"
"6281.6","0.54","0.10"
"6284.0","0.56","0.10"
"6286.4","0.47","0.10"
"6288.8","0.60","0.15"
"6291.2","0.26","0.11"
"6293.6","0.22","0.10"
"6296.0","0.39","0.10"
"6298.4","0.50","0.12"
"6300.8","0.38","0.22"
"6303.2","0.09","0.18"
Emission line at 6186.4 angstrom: [O II] 3727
